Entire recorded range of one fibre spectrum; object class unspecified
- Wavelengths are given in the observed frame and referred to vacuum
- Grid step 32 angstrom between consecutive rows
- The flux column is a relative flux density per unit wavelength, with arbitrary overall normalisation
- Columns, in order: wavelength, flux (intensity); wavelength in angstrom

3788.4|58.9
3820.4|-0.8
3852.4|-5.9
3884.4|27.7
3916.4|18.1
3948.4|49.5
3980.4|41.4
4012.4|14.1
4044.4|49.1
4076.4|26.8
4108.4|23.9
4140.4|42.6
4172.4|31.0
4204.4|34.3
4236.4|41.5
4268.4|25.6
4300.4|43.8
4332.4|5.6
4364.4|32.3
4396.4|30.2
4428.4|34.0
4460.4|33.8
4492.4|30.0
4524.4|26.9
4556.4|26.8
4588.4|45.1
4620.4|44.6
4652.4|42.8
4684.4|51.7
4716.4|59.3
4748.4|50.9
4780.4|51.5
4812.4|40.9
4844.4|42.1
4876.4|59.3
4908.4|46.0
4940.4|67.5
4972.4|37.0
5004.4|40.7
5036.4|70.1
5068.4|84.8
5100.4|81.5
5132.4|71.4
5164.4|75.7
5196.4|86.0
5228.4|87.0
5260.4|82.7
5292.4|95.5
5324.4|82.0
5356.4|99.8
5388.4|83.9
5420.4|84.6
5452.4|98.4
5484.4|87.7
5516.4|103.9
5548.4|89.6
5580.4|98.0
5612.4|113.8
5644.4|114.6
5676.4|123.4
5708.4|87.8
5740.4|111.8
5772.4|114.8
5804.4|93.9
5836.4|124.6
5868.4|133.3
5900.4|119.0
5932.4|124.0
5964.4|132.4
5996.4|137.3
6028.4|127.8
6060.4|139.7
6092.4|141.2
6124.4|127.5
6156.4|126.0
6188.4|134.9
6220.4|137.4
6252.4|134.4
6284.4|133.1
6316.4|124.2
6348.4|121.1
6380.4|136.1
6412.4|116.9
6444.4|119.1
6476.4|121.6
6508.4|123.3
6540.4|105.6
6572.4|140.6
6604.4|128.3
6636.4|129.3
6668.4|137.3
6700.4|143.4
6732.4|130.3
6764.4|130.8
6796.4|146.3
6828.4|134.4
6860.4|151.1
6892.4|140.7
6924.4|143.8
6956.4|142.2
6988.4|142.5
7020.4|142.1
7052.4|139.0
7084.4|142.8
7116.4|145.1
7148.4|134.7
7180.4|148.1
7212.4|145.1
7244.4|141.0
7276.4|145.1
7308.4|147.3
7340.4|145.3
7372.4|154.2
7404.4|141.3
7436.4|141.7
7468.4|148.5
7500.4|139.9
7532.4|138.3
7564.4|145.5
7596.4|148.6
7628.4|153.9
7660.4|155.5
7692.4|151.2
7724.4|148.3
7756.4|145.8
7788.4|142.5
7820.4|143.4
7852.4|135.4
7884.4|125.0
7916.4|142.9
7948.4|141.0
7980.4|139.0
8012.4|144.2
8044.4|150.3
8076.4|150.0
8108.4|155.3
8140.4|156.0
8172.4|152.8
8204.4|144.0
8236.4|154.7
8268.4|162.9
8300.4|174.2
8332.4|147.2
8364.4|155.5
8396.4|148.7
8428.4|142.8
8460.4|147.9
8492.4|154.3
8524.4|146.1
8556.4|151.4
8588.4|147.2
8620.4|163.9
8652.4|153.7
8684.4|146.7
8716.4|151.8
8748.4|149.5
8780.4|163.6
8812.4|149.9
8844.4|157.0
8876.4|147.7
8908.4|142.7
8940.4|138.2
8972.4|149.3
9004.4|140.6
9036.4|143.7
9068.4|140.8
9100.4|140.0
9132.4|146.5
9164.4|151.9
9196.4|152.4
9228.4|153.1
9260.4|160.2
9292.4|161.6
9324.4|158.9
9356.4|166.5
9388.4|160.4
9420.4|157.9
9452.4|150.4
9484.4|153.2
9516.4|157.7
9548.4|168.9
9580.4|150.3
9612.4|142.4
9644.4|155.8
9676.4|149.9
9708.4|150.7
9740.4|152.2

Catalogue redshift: 0.26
